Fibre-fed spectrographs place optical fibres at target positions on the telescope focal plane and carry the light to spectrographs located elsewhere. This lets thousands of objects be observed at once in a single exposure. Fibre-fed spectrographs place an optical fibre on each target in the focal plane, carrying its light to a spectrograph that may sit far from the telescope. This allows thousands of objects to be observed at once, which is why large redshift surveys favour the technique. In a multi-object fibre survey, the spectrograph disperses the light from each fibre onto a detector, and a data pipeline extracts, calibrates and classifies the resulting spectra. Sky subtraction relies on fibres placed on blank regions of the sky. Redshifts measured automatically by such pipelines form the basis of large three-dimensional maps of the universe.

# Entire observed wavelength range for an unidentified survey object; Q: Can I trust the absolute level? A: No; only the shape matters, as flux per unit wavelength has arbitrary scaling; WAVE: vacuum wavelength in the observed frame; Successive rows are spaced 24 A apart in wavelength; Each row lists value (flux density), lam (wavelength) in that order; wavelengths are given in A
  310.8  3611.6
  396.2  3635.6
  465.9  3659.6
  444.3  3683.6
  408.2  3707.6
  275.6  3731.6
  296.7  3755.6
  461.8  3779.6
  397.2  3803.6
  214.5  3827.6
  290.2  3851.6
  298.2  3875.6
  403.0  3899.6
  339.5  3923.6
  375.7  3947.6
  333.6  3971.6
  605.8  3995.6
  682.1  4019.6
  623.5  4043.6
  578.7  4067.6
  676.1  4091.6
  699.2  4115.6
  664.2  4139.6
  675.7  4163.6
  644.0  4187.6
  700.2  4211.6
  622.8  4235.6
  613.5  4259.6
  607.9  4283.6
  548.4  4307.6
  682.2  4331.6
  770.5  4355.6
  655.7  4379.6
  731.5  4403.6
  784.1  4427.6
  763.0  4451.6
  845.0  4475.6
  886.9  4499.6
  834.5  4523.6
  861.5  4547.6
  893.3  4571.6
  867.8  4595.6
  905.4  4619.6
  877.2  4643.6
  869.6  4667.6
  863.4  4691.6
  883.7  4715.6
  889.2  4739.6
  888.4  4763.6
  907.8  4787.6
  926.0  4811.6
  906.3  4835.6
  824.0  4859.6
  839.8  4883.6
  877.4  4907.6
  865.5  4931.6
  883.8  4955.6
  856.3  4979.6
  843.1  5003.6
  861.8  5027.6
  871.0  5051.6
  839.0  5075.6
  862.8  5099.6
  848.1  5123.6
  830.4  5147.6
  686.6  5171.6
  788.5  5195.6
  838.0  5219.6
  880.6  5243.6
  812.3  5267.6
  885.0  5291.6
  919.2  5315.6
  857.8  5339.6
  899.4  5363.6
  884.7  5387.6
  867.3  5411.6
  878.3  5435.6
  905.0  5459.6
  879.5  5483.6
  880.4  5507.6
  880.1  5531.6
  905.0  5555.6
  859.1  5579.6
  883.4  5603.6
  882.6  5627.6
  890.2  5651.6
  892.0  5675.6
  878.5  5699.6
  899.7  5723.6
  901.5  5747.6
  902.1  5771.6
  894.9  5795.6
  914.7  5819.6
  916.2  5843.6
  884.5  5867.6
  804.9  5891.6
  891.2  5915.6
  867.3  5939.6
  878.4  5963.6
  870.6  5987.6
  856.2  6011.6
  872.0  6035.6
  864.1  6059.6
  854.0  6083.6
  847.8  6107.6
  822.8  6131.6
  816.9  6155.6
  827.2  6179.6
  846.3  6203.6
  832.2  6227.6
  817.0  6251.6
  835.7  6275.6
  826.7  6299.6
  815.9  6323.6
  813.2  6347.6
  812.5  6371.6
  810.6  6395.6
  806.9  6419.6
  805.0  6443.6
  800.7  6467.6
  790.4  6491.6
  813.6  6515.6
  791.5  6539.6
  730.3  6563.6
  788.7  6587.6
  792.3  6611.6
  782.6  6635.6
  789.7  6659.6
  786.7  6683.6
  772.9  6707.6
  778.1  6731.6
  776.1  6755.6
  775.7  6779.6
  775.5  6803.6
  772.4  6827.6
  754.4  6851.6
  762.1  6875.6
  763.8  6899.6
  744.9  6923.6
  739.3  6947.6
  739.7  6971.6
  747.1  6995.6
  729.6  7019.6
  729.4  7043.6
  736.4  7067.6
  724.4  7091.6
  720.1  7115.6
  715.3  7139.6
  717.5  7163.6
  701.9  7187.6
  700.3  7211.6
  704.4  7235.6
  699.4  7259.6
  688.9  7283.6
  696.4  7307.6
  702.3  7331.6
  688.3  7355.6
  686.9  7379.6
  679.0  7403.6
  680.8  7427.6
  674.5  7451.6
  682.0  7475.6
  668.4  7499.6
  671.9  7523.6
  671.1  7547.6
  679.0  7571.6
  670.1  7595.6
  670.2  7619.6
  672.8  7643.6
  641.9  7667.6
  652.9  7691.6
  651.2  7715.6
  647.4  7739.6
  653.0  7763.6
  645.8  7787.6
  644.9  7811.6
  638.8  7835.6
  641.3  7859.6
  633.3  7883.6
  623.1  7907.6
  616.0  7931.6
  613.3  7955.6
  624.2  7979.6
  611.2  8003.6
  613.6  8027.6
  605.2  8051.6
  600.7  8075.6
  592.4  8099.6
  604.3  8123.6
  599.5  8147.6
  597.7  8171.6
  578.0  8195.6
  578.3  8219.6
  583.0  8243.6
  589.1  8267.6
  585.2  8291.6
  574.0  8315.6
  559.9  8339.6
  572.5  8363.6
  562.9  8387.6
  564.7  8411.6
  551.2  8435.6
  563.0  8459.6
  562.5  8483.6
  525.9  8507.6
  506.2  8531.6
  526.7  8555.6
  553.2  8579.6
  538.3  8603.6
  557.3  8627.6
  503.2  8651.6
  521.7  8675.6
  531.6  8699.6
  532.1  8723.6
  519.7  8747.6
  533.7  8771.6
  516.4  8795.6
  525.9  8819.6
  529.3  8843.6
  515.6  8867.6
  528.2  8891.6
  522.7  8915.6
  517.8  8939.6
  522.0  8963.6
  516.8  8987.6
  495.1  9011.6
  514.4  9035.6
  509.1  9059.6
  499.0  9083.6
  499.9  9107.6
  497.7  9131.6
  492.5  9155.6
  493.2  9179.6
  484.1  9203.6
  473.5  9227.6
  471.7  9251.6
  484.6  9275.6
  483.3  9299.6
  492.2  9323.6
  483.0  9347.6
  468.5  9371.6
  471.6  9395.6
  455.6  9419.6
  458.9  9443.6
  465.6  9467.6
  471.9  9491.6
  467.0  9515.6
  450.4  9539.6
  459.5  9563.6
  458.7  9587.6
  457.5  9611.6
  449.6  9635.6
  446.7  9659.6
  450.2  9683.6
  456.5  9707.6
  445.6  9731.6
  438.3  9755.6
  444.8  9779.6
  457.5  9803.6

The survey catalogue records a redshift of 0.00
